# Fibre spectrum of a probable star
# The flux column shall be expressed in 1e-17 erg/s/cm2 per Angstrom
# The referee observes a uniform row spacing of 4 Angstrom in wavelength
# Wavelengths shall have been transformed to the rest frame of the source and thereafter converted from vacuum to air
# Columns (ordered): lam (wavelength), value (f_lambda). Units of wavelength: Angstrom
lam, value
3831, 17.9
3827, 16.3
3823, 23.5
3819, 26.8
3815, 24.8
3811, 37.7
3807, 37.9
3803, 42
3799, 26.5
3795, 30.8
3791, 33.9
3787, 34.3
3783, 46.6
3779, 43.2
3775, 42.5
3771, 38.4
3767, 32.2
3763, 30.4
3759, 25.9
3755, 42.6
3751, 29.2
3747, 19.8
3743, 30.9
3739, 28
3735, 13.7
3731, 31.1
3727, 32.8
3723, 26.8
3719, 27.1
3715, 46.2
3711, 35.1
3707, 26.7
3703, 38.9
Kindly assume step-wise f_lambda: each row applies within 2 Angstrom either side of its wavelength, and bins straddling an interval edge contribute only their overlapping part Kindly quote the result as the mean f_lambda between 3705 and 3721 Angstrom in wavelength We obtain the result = 33.8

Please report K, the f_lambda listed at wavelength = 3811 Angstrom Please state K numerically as 37.7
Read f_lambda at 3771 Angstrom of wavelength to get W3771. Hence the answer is 38.4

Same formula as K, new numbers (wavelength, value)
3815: 24.8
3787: 34.3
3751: 29.2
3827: 16.3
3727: 32.8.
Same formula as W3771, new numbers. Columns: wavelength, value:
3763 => 30.4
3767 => 32.2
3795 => 30.8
